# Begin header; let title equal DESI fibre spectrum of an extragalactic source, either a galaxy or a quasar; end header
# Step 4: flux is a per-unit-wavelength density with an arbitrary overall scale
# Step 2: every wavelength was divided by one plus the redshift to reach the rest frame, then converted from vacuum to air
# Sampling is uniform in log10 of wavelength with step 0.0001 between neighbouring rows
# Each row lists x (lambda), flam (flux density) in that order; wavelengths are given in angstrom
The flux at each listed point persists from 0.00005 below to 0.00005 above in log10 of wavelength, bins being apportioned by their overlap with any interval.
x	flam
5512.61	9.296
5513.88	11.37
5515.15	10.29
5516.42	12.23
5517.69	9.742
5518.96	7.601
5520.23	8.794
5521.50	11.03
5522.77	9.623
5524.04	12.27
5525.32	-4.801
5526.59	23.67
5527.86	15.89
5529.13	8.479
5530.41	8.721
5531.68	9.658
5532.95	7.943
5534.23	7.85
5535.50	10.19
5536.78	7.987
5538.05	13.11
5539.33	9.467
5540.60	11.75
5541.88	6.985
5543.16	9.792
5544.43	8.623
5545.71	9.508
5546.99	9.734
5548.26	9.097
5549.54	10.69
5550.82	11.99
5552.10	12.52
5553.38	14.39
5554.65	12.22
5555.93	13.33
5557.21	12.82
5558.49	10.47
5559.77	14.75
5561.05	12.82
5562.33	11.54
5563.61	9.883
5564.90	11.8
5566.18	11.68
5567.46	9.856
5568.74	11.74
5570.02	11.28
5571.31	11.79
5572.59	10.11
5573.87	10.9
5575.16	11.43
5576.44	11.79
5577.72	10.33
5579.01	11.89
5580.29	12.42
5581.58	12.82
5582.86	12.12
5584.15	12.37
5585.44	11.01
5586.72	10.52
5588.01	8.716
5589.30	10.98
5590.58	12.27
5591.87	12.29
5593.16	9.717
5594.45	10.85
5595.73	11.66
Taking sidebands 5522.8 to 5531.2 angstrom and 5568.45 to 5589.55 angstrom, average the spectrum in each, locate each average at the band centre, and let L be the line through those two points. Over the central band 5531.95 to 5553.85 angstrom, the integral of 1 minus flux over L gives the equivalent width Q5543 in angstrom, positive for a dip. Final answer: 1.6 angstrom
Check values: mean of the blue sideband 10.6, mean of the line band 10.1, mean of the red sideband 11.3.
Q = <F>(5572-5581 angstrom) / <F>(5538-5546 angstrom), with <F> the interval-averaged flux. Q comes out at 1.2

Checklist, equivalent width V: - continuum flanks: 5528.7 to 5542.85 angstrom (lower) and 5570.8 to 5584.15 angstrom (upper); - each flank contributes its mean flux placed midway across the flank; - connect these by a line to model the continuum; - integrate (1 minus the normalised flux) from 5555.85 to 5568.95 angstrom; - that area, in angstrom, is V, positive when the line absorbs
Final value -1.3 angstrom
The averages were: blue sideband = 9.3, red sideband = 11.6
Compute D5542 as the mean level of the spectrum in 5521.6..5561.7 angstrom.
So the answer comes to 10.7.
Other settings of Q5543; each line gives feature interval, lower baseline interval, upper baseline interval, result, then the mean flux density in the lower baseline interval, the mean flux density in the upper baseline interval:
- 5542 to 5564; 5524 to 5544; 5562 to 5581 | -1.60 angstrom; 9.85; 11.2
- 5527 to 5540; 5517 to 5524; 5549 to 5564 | 0.50 angstrom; 9.64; 12.3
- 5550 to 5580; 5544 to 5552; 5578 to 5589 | -2.98 angstrom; 10.1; 11.4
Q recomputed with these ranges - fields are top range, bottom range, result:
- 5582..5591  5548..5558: 0.91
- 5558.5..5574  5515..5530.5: 1.11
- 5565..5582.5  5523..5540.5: 1.13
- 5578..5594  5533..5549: 1.20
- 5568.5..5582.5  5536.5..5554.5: 1.10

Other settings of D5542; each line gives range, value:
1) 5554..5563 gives 12.6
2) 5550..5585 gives 11.9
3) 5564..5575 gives 11.1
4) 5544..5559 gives 11.3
